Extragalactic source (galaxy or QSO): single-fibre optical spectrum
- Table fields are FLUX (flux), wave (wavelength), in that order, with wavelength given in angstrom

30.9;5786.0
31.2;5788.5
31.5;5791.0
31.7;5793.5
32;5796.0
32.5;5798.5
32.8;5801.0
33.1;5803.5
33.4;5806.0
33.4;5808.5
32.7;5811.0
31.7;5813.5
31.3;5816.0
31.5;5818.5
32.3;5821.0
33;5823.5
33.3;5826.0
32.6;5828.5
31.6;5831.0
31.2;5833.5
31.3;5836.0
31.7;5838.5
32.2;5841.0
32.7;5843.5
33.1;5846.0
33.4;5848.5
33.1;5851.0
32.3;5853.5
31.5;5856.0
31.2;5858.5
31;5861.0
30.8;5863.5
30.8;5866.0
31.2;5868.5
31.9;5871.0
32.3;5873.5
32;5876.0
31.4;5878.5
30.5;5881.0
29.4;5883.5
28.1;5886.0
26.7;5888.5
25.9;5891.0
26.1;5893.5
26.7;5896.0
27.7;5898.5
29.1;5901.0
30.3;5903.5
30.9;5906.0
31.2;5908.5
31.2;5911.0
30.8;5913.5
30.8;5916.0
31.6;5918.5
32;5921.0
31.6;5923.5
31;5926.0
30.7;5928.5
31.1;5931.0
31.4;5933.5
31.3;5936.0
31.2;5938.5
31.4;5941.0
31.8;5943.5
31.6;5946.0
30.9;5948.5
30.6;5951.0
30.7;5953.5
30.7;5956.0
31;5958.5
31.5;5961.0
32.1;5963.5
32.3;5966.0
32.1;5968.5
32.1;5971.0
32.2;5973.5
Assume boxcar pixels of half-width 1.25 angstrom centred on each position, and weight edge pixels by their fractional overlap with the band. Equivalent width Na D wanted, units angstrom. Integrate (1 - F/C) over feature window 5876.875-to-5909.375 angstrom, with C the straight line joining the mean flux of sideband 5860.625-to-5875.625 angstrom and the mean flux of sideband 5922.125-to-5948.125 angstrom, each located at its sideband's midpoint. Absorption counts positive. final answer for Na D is 2.7 angstrom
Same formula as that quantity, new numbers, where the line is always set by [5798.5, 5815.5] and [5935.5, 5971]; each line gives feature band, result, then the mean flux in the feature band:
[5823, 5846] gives 0.21 angstrom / 32.2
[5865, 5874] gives 0.19 angstrom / 31.5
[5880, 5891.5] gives 1.37 angstrom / 28.2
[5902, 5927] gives 0.50 angstrom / 31.1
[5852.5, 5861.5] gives 0.22 angstrom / 31.5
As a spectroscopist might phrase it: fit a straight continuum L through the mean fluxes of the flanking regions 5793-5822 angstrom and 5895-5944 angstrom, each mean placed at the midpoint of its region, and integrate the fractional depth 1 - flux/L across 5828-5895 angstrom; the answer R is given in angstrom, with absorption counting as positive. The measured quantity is 1.4 angstrom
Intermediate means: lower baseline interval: 32.4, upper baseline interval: 30.7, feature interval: 30.9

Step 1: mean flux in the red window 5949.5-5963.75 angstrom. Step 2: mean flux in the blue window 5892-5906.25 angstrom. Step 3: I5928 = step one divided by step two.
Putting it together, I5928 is 1.1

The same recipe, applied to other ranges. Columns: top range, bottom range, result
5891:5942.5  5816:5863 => 0.94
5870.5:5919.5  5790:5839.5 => 0.92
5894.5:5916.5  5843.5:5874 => 0.93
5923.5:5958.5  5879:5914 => 1.08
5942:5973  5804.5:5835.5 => 0.97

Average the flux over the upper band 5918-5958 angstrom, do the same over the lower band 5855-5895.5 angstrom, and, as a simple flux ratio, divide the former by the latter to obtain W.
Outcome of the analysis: 1.04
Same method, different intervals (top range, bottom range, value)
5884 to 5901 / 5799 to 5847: 0.84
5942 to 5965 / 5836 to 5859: 0.97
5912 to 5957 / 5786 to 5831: 0.97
